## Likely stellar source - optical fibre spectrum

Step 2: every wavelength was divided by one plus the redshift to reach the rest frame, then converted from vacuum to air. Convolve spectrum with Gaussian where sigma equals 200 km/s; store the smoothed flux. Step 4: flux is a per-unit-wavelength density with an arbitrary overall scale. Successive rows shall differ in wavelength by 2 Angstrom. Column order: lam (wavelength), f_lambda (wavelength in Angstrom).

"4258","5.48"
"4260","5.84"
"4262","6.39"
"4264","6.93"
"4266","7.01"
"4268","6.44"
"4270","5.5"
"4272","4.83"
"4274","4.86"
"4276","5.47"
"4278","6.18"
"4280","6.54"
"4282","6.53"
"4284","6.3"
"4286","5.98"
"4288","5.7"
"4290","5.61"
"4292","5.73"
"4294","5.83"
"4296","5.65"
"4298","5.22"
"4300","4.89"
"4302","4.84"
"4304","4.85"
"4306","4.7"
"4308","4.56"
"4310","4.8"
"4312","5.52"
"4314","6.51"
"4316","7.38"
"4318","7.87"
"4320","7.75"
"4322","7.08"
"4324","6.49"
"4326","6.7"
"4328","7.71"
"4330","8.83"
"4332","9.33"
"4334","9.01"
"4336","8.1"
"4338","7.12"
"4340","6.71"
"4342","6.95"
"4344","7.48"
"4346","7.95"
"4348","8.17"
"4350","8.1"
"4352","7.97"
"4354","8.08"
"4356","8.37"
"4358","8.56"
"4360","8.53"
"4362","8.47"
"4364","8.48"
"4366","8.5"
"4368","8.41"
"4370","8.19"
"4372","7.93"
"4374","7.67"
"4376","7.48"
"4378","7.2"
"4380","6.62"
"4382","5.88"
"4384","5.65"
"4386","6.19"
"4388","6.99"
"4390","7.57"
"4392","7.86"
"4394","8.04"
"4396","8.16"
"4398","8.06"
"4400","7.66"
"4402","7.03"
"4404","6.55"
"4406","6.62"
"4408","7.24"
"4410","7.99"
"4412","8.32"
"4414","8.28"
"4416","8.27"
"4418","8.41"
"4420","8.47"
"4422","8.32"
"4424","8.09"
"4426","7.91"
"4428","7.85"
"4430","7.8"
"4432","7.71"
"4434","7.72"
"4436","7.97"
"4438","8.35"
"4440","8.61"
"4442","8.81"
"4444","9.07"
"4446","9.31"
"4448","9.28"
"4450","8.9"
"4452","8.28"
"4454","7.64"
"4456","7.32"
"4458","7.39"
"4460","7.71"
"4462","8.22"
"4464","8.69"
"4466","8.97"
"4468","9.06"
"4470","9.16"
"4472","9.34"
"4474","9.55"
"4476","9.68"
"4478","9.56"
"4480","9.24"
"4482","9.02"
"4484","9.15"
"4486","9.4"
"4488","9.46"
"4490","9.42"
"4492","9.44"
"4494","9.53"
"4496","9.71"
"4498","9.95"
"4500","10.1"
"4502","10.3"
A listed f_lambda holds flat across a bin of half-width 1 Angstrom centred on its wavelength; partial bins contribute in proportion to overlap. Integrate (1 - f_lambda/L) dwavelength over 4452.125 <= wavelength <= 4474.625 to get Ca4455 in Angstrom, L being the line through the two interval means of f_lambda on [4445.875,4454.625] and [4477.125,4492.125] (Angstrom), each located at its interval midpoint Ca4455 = 1.2 Angstrom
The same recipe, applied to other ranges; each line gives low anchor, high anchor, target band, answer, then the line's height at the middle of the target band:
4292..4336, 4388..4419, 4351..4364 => -2.3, 7.08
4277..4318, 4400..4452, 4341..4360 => -3.6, 6.71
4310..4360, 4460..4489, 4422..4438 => 1.3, 8.65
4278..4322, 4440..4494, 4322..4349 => -4.9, 6.52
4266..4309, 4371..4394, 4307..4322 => -1.0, 5.99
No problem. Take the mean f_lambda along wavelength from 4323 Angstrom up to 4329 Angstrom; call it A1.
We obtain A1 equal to 6.97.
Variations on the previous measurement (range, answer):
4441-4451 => 9.07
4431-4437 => 7.8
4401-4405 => 6.79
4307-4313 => 4.96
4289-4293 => 5.67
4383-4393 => 6.85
